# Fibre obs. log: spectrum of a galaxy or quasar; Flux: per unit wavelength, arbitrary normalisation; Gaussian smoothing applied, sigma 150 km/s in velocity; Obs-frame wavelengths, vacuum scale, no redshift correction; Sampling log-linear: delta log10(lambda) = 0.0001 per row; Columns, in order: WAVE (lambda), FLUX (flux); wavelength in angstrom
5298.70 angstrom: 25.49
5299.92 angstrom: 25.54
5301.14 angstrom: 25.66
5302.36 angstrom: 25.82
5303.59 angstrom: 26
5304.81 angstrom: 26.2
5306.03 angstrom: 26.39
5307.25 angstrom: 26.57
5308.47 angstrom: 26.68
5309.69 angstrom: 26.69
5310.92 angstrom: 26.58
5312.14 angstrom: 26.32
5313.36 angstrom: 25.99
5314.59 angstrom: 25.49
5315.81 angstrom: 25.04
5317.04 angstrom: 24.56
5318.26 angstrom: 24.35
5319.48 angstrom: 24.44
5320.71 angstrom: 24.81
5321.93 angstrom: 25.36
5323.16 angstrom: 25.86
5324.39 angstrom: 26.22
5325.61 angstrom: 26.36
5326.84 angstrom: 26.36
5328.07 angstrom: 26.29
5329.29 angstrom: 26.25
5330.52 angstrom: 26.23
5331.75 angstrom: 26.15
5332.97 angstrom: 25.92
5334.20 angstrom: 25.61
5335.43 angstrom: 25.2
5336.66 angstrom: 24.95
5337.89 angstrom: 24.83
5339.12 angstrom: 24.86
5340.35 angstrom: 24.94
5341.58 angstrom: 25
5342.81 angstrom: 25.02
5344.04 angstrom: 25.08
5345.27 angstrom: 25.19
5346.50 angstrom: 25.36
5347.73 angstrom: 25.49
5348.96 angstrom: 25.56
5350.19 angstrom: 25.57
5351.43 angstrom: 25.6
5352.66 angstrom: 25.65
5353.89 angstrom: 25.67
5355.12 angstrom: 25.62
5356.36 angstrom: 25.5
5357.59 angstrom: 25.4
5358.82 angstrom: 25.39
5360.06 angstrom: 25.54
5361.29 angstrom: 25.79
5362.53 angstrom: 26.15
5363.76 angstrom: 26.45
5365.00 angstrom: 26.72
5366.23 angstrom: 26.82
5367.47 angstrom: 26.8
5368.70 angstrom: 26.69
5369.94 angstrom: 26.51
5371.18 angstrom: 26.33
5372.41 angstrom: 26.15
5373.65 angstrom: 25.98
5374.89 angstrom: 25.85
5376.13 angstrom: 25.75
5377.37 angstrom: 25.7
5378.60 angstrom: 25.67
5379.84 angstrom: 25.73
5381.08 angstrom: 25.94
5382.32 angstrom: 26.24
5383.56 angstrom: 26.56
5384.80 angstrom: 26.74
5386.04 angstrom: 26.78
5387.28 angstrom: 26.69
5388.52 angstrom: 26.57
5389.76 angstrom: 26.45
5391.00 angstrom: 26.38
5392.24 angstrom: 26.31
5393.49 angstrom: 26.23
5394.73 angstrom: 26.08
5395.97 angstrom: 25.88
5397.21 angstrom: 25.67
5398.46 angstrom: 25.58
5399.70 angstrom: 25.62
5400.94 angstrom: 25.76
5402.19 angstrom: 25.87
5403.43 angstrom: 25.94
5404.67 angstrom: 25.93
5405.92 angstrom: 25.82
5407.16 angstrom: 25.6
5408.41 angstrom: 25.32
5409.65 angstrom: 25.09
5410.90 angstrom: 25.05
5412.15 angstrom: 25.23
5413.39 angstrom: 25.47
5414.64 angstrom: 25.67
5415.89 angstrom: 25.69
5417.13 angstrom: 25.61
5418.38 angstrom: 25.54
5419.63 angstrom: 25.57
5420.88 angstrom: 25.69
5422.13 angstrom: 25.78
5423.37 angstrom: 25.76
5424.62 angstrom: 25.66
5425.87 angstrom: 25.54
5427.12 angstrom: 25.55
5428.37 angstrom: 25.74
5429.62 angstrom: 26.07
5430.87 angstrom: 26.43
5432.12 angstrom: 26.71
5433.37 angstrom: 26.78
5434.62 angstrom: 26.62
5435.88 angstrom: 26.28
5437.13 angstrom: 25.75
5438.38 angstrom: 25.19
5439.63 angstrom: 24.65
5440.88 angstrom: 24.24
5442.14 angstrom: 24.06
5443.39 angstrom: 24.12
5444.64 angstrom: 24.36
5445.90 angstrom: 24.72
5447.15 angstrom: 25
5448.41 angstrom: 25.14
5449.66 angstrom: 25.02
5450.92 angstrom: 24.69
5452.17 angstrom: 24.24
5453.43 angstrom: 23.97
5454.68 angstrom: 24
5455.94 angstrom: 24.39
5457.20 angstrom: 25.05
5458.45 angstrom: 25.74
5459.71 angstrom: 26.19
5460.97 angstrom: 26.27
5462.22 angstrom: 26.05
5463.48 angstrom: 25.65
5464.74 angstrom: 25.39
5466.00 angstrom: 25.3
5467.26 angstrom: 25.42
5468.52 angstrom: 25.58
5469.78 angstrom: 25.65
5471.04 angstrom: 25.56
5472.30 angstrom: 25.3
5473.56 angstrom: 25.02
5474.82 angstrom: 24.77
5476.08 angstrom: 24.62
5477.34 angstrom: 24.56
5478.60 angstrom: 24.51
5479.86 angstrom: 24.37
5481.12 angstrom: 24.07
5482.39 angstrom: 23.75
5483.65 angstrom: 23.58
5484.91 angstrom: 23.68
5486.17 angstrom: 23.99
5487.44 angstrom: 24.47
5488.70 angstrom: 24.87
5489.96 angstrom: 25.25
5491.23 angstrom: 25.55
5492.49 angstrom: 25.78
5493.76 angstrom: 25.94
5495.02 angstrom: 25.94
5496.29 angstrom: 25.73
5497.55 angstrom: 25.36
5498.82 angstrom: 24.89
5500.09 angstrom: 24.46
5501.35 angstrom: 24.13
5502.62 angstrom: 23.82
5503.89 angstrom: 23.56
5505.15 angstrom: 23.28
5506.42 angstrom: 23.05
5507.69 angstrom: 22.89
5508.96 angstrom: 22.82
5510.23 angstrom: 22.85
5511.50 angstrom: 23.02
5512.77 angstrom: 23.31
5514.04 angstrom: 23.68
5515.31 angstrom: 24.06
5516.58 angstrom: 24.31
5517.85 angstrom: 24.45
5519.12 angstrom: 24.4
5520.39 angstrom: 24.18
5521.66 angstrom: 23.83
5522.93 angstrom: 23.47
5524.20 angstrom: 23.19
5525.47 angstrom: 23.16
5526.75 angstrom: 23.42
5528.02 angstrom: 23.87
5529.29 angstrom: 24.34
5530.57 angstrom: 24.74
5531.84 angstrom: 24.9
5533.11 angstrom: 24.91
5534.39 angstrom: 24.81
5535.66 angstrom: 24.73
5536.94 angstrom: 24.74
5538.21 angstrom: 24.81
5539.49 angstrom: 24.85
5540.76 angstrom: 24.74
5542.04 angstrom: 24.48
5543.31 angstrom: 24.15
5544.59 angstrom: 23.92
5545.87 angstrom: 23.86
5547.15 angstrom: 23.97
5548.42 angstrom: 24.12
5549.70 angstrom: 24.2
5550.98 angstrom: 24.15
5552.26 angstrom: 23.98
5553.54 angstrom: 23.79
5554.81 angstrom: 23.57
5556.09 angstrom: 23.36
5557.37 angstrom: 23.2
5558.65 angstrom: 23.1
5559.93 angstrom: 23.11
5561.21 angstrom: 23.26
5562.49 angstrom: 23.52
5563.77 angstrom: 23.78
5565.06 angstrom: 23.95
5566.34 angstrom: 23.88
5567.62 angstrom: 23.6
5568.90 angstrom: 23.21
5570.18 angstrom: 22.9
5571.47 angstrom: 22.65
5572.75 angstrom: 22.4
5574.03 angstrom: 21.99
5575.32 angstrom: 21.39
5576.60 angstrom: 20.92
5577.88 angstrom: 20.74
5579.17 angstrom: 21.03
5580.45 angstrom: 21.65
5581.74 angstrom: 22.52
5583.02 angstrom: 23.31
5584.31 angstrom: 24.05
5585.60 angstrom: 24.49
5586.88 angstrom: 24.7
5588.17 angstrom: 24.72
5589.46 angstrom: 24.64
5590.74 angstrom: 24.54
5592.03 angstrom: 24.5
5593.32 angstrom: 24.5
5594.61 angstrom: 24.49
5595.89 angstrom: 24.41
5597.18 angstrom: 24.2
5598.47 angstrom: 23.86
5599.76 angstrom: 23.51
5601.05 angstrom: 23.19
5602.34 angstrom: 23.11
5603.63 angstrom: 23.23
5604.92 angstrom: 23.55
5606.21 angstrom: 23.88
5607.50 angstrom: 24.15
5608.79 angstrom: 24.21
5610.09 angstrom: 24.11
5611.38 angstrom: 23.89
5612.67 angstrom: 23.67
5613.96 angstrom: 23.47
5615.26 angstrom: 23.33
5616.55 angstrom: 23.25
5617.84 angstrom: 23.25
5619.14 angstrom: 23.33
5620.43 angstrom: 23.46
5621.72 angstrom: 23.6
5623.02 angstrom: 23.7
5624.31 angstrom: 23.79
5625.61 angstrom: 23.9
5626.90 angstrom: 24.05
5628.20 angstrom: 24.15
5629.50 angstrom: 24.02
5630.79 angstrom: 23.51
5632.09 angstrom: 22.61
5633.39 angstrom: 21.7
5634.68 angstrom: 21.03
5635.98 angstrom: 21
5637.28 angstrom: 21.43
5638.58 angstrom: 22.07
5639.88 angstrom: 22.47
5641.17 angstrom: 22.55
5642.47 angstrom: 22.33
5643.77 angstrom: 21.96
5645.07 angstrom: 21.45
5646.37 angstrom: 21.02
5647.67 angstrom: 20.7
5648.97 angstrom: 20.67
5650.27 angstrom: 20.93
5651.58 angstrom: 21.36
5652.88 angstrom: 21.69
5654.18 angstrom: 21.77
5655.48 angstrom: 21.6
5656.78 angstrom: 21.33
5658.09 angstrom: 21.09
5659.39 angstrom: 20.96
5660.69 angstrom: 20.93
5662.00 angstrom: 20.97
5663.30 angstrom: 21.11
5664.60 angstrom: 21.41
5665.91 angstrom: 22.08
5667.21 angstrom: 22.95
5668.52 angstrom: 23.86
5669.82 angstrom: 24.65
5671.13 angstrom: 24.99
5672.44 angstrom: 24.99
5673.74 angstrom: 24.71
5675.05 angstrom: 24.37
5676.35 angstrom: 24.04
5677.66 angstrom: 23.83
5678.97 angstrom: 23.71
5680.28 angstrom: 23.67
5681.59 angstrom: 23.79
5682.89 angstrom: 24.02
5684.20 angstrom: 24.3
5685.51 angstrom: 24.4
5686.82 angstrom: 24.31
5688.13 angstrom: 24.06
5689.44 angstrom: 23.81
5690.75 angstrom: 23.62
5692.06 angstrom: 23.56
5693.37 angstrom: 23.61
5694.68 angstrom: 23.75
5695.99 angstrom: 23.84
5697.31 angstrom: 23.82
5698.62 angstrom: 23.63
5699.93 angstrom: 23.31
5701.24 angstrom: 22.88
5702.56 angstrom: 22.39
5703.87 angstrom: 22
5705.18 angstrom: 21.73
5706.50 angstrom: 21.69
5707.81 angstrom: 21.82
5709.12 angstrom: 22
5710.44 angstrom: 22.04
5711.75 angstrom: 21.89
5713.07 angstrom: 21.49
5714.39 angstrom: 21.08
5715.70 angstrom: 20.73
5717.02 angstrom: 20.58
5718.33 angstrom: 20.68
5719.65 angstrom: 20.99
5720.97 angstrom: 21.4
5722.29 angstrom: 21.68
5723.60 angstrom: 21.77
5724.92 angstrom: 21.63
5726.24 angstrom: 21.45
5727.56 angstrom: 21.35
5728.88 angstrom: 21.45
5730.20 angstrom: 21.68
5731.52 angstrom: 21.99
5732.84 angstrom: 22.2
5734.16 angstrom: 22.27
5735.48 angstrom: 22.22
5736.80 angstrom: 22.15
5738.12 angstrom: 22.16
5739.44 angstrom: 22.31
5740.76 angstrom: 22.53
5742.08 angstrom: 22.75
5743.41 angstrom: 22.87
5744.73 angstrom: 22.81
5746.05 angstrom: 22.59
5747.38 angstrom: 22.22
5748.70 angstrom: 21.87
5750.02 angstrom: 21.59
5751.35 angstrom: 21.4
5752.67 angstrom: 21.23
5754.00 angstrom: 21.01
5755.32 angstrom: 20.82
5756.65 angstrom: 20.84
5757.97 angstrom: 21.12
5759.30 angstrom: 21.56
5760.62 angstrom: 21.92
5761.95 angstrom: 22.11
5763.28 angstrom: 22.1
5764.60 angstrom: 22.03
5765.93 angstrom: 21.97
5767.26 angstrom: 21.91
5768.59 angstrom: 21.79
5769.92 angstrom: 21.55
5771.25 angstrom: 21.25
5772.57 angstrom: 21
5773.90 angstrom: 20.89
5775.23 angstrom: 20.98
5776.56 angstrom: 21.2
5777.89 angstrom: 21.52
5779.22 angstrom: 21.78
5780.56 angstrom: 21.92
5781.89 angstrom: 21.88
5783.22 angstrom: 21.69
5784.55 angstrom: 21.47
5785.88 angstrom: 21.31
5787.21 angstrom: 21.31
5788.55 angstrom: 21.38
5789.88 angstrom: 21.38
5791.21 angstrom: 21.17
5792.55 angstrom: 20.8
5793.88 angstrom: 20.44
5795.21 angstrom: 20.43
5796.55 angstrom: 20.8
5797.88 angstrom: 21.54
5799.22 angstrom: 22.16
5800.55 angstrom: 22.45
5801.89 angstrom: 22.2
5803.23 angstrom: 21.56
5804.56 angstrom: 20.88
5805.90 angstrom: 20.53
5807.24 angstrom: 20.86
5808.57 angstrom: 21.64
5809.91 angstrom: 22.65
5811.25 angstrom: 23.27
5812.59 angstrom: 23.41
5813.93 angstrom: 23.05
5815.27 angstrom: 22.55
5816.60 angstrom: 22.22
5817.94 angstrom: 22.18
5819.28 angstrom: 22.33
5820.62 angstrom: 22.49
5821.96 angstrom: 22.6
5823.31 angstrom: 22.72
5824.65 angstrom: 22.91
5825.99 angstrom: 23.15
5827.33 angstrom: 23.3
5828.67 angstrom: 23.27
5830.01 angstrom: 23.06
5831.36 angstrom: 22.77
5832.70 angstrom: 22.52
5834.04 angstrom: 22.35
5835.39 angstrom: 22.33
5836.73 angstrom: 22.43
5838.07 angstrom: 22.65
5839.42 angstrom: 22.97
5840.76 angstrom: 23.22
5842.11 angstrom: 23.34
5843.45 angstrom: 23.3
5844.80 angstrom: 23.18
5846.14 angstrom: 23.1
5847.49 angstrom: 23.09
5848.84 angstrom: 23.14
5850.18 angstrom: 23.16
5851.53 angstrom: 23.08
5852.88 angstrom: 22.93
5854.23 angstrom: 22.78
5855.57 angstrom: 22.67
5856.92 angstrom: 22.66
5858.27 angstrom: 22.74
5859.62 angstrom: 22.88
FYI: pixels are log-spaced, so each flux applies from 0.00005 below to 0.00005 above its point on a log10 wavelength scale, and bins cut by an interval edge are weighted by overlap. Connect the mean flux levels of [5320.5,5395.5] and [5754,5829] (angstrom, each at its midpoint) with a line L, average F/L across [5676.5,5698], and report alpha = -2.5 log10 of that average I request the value -0.05 mag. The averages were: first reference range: 25.9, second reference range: 21.8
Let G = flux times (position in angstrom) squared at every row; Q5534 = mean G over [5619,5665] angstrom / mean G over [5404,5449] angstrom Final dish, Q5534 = 0.9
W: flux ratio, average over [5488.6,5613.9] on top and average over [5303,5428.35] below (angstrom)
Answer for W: 0.9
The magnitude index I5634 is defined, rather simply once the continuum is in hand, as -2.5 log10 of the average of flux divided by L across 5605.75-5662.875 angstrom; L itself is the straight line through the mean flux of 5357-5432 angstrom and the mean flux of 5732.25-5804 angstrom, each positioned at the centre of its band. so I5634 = 0.03 mag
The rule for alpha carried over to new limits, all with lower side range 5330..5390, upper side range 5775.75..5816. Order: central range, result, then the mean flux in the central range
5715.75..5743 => 0.03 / 21.7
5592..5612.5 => -0.02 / 23.9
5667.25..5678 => -0.07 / 24.4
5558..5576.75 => 0.04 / 23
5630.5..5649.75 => 0.07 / 21.7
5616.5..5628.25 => -0.02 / 23.6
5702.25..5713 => 0.03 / 21.9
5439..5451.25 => 0.02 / 24.6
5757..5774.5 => 0.02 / 21.6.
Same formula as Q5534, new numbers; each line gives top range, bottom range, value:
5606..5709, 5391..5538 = 0.99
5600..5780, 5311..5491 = 0.98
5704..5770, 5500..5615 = 0.98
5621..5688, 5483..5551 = 0.98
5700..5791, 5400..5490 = 0.96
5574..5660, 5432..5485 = 0.97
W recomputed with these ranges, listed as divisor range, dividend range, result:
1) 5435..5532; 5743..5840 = 0.89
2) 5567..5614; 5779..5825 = 0.93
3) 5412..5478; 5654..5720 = 0.90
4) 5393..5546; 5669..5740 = 0.91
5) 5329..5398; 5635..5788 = 0.86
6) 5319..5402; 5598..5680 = 0.88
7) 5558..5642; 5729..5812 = 0.93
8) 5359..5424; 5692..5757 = 0.85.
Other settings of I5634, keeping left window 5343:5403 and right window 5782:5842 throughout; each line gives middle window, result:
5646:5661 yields 0.11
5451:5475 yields 0.00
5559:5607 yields 0.04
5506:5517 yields 0.07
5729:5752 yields 0.03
